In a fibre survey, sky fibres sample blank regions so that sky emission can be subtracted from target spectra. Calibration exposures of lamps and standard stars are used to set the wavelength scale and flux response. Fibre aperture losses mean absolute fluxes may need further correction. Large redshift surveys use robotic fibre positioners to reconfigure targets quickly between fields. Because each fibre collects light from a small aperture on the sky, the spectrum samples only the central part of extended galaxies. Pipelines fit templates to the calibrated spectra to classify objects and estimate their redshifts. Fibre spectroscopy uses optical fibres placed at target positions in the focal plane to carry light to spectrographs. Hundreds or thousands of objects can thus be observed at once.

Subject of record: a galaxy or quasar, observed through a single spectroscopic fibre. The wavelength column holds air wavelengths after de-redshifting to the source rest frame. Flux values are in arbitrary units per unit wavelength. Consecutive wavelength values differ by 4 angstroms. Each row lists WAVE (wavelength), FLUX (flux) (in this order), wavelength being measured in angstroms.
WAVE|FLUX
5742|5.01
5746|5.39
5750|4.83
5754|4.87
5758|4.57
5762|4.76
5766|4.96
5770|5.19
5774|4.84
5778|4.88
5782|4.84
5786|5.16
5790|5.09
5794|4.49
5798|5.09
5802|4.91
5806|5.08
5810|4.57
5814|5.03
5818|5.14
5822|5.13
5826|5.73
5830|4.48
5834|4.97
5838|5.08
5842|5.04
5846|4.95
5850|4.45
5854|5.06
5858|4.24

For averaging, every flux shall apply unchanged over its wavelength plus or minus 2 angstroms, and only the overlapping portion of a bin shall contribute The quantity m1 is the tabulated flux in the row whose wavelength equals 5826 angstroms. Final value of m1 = 5.73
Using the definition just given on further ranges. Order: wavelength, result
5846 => 4.95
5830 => 4.48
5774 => 4.84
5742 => 5.01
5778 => 4.88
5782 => 4.84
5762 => 4.76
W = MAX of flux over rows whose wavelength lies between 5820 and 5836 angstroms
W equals 5.73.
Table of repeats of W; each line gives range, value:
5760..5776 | 5.19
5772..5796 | 5.16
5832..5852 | 5.08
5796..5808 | 5.09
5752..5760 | 4.87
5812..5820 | 5.14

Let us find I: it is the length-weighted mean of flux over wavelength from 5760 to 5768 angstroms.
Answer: 4.86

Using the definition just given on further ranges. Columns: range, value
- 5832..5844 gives 5.03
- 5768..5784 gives 4.94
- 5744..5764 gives 4.88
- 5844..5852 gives 4.7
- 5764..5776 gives 5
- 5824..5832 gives 5.11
